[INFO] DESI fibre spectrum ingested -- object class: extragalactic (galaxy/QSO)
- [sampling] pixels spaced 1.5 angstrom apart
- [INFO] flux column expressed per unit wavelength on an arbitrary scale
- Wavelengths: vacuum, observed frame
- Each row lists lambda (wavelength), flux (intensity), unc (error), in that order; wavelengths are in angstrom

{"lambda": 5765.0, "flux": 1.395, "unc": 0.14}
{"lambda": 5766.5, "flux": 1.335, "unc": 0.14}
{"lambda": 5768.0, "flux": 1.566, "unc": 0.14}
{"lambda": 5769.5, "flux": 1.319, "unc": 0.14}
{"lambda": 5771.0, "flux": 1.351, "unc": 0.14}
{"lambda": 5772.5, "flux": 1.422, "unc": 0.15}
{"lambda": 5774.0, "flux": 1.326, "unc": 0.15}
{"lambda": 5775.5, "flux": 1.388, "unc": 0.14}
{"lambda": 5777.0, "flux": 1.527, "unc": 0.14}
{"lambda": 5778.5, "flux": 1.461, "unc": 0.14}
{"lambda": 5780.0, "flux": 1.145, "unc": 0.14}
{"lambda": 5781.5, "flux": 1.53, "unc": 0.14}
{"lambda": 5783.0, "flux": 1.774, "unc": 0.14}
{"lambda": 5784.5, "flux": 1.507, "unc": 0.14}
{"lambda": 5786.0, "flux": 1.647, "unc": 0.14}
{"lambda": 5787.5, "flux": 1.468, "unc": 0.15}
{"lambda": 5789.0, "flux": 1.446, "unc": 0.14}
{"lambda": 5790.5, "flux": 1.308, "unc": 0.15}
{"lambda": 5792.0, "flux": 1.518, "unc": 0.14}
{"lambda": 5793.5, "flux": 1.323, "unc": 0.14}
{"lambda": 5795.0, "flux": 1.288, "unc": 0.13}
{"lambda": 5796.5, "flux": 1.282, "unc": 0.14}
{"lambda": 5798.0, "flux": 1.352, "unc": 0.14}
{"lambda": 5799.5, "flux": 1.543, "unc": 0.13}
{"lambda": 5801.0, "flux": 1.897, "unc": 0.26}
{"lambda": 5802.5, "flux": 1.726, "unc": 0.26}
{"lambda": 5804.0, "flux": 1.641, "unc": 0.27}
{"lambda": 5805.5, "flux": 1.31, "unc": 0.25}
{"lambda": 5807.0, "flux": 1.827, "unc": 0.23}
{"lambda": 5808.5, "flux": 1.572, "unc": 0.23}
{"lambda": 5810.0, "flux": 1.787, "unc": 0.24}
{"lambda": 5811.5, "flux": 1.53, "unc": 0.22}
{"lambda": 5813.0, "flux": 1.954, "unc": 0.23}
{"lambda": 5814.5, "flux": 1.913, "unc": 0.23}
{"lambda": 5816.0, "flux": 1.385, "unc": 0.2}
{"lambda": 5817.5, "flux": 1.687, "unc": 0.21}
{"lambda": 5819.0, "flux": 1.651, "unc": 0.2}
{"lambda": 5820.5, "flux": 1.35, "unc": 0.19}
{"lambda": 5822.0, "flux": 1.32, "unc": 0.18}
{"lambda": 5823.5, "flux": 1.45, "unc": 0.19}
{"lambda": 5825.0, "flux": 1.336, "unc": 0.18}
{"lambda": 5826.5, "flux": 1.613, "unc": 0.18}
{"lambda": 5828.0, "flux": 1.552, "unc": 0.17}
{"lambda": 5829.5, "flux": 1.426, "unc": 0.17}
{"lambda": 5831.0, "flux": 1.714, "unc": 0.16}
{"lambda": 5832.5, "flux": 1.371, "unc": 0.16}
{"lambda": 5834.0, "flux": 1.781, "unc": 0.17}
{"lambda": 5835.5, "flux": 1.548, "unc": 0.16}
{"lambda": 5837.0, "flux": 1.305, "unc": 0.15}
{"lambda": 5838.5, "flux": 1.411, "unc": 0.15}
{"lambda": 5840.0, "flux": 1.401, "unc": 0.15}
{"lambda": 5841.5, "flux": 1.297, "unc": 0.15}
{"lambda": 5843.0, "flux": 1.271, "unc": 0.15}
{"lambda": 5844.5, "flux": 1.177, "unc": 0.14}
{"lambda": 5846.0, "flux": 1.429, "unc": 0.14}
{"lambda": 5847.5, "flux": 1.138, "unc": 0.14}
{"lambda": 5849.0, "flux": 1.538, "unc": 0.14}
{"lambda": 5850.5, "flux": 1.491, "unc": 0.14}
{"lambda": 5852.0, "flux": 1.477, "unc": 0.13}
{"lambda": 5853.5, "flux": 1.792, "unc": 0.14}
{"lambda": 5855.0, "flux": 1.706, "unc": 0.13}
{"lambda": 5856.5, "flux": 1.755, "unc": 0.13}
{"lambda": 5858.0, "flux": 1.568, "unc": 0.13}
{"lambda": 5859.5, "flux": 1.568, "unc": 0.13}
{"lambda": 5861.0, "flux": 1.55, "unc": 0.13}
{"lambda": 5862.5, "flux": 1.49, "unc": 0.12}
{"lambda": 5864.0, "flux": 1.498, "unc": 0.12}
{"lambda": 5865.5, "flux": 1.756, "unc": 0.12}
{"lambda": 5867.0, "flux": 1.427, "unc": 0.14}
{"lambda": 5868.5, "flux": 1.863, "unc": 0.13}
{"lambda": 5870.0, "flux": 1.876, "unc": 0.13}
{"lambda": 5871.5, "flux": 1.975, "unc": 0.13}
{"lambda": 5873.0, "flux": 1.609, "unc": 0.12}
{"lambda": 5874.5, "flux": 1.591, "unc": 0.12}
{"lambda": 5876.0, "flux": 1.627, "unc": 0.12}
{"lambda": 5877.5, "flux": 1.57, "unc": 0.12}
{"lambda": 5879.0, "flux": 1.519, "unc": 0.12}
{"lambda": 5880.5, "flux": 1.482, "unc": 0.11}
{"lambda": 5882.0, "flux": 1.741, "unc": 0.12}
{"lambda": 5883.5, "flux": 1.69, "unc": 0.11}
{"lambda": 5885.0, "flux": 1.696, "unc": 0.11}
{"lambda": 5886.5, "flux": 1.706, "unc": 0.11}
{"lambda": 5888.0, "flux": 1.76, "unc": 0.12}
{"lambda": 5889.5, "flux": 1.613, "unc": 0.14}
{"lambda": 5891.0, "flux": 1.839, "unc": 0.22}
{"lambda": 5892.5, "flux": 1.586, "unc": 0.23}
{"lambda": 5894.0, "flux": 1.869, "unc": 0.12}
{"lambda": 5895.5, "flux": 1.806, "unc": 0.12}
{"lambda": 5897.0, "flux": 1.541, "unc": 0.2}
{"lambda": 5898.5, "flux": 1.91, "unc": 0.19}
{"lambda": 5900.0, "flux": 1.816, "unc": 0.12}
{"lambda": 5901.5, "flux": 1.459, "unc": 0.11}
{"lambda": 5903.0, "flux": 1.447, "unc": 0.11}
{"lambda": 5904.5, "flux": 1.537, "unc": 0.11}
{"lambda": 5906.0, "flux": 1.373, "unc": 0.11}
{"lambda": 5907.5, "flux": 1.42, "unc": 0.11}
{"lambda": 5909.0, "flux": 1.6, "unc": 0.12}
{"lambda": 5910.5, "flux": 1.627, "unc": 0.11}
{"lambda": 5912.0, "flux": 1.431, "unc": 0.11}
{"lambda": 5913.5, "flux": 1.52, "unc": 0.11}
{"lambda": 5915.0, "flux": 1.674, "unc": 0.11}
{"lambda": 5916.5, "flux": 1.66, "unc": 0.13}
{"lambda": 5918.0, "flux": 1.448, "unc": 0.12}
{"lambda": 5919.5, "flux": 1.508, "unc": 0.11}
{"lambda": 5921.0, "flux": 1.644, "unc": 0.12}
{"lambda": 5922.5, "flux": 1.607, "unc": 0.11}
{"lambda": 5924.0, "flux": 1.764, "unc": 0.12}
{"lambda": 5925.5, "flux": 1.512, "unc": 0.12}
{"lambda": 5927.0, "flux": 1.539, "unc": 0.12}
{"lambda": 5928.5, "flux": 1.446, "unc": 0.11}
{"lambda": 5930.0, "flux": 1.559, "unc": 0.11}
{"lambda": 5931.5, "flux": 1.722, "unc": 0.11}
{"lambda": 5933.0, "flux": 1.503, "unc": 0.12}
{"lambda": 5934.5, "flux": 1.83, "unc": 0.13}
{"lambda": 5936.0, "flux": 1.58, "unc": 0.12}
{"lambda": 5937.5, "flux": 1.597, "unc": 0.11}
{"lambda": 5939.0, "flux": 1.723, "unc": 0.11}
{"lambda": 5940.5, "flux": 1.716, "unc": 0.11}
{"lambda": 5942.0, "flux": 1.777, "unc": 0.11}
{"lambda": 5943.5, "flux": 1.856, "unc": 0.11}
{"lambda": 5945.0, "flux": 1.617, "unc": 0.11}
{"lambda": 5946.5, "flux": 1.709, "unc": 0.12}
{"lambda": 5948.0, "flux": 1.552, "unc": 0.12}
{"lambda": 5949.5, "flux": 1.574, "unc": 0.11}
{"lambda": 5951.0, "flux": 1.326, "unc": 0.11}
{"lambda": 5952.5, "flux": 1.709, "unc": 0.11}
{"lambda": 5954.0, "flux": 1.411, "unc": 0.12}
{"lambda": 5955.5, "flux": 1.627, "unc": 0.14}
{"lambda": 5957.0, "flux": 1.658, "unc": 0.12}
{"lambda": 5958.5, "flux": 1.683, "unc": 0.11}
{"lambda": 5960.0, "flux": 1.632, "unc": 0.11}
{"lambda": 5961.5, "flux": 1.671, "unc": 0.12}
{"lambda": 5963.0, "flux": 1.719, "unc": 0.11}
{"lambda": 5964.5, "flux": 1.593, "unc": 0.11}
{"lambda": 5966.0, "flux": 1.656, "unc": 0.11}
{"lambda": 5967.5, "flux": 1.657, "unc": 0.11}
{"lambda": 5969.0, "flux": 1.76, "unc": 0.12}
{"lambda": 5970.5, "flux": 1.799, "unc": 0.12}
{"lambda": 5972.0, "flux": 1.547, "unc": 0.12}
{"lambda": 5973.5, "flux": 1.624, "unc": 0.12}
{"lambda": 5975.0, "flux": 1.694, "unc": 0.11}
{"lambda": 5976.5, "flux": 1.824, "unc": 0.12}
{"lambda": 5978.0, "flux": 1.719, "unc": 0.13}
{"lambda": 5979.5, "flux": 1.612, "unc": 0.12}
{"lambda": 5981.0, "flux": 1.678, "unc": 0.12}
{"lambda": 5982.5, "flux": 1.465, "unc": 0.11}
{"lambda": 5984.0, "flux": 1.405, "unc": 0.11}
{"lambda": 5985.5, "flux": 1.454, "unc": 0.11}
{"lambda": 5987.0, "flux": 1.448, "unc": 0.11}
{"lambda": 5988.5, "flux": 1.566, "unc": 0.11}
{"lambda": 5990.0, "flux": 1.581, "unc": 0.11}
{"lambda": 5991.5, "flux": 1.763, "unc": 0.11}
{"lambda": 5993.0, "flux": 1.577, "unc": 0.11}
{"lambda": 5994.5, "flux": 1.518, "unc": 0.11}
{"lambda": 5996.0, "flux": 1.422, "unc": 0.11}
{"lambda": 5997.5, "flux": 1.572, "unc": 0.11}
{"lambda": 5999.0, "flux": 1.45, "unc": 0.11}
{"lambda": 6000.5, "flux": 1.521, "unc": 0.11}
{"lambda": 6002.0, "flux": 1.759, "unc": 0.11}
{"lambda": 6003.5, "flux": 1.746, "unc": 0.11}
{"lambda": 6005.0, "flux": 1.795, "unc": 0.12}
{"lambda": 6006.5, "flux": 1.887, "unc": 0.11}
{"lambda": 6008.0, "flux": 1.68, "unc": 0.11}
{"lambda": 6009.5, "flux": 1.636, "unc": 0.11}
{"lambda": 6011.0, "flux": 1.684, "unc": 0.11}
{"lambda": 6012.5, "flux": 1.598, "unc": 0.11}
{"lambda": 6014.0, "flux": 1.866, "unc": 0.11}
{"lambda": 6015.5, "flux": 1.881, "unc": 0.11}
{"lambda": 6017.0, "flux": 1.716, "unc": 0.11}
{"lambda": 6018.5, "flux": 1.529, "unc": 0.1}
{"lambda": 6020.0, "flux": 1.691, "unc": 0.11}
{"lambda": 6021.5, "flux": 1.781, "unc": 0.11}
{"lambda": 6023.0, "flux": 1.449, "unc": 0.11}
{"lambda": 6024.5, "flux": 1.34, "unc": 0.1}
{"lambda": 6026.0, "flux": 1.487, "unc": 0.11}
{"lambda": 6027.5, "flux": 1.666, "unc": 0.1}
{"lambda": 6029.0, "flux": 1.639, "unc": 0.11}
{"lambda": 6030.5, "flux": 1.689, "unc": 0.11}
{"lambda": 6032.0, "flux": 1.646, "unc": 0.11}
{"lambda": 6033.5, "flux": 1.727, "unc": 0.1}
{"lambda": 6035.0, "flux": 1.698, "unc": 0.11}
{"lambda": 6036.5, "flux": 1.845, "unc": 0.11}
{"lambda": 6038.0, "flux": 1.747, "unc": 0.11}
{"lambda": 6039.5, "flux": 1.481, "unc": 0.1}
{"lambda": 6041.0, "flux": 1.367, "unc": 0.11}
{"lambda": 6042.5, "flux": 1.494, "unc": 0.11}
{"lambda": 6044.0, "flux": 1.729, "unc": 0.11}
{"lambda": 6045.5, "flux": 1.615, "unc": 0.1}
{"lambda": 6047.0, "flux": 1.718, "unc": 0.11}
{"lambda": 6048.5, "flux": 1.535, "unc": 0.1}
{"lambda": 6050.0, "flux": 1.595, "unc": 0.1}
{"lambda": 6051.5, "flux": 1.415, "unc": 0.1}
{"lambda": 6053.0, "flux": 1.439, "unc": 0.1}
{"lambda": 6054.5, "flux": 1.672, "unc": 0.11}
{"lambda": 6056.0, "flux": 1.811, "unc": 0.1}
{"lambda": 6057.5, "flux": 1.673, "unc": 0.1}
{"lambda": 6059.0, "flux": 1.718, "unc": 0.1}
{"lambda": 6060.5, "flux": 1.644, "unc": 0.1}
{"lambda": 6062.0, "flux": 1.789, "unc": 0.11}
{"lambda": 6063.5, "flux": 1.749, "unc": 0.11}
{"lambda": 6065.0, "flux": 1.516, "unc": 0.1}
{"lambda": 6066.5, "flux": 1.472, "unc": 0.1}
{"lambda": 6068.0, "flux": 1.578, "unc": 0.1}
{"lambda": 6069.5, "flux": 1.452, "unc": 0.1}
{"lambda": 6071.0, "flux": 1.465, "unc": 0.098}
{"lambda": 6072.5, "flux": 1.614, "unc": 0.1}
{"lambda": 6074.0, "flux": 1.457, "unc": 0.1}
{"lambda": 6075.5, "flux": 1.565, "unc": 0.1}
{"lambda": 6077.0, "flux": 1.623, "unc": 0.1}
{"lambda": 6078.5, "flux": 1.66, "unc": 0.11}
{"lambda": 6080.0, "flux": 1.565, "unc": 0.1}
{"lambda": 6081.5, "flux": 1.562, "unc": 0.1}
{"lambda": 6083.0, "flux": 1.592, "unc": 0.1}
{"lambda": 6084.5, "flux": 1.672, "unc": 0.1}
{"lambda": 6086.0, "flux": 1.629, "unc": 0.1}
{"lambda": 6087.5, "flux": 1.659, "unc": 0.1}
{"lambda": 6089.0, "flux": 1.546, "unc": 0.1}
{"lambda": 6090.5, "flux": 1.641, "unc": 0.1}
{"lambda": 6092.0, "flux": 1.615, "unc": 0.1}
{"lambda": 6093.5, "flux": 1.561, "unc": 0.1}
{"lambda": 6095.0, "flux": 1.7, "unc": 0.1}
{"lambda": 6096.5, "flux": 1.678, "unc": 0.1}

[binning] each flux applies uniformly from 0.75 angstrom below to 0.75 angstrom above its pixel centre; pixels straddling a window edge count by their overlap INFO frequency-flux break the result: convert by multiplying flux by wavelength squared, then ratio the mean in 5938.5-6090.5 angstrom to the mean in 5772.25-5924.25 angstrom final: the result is 1.1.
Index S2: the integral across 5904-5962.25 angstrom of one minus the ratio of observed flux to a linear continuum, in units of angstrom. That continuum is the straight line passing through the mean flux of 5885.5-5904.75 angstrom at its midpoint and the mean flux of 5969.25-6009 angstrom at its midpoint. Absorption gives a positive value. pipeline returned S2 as 2.2 angstrom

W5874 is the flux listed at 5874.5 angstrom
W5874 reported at 1.591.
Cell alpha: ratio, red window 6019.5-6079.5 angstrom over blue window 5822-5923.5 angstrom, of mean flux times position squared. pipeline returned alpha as 1.08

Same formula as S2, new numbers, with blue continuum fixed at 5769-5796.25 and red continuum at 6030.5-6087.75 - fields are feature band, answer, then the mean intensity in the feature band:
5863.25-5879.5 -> -2.0 angstrom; 1.67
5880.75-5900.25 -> -3.0 angstrom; 1.73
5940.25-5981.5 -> -2.9 angstrom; 1.66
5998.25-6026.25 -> -1.4 angstrom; 1.66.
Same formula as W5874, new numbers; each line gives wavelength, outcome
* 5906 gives 1.373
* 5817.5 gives 1.687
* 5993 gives 1.577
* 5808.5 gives 1.572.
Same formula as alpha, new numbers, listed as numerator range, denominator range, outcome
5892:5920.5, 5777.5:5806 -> 1.11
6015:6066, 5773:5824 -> 1.16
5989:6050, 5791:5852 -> 1.17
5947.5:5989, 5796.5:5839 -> 1.08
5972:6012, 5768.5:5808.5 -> 1.17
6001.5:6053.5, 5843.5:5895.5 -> 1.07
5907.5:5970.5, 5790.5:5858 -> 1.11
